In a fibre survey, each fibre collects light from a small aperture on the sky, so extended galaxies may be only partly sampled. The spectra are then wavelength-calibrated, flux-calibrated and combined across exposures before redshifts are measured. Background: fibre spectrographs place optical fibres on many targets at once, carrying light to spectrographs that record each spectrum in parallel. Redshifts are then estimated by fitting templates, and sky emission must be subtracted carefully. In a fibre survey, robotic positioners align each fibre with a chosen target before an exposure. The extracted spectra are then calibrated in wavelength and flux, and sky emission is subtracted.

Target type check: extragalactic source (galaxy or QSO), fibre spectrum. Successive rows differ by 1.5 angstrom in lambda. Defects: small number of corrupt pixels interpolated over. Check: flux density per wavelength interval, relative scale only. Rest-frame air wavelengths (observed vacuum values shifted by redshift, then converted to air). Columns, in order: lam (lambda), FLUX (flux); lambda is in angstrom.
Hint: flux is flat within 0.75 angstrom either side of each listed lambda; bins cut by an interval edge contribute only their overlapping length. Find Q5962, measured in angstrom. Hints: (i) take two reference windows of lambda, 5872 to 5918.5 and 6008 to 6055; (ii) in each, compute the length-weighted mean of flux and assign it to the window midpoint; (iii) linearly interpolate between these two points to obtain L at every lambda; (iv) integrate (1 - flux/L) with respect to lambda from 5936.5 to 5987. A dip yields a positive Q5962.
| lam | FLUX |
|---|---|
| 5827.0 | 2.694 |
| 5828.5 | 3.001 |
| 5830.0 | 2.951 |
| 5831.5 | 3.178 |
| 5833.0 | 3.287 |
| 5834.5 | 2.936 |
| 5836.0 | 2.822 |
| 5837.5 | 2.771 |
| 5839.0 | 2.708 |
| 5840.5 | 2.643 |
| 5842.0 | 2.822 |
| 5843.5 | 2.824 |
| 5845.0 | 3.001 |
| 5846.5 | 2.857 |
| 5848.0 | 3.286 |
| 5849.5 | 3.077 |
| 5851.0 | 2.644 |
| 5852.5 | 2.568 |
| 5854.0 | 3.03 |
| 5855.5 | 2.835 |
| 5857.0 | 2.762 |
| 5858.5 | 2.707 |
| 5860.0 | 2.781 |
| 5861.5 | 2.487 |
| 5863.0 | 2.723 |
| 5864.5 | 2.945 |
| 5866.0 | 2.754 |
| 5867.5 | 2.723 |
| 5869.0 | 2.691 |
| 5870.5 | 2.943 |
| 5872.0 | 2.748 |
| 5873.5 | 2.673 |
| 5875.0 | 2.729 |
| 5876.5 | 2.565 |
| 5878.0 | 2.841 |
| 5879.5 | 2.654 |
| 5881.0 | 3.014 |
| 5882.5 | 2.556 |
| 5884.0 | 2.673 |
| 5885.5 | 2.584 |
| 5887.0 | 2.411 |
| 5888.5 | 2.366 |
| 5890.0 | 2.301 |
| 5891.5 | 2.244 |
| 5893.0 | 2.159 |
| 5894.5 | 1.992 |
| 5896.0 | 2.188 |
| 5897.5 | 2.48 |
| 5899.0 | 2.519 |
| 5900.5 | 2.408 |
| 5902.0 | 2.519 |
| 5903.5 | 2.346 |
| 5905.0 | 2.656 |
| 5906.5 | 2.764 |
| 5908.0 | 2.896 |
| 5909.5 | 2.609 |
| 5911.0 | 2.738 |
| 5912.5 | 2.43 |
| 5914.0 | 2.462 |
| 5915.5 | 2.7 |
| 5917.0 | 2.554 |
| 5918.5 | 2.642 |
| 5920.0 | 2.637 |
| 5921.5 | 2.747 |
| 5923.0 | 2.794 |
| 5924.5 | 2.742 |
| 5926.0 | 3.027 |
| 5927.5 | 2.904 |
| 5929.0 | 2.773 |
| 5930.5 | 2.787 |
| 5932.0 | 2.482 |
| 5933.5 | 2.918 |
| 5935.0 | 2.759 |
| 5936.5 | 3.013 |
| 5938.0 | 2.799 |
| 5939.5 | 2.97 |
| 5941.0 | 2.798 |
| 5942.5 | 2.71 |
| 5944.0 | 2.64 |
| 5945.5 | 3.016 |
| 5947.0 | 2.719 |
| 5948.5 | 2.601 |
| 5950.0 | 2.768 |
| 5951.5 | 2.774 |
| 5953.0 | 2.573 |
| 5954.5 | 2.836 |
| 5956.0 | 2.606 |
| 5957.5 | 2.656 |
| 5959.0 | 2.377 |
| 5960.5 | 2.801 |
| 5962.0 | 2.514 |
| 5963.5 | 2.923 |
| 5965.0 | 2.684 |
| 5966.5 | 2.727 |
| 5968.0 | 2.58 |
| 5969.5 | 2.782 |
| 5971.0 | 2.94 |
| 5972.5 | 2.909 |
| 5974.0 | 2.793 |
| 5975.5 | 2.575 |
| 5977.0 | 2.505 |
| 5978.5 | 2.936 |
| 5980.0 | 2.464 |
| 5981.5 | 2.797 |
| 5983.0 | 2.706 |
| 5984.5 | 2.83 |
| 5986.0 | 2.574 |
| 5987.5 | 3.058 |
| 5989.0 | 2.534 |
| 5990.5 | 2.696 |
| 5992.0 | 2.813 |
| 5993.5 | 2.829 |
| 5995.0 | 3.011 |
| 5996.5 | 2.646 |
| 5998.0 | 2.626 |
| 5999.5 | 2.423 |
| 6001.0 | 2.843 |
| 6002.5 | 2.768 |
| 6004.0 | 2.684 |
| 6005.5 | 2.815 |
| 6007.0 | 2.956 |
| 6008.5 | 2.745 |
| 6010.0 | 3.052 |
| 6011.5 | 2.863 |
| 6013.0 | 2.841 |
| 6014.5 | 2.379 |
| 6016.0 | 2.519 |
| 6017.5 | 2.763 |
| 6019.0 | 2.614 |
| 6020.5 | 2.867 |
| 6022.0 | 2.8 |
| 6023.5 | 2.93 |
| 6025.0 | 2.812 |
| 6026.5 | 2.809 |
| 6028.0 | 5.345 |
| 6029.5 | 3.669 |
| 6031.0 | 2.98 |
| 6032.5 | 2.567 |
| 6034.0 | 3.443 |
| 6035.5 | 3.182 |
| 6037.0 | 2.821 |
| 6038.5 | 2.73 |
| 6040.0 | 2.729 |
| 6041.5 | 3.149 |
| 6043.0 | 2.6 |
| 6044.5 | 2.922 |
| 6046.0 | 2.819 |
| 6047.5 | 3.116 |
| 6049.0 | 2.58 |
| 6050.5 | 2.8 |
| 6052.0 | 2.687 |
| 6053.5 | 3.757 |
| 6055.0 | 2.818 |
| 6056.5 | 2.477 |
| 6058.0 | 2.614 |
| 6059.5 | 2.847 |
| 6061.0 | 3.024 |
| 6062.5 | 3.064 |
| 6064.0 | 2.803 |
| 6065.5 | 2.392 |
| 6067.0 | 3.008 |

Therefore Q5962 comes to 0.3 angstrom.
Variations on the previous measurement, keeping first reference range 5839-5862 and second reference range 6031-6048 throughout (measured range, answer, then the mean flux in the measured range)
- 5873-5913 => 4.4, 2.53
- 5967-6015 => 2.3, 2.75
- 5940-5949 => 0.3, 2.76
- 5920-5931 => 0.2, 2.81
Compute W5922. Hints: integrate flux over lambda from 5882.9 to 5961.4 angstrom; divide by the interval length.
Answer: 2.63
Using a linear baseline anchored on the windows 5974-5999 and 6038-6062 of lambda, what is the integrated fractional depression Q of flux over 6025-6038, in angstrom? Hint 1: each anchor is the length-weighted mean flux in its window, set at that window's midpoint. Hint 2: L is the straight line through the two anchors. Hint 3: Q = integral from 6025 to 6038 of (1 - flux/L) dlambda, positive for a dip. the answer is -2.3 angstrom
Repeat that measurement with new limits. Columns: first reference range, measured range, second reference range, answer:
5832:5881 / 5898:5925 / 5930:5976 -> 1.5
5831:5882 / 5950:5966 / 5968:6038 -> 0.9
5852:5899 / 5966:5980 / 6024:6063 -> 0.5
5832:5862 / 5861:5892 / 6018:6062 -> 2.3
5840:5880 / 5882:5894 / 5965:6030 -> 1.7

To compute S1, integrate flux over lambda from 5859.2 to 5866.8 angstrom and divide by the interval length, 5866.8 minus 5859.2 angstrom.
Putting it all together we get 2.74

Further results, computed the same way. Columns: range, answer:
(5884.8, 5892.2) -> 2.38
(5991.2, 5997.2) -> 2.83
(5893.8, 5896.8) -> 2.1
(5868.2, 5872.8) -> 2.79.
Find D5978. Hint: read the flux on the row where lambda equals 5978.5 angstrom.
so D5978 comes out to 2.936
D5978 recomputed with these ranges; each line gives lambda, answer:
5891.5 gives 2.244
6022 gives 2.8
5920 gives 2.637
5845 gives 3.001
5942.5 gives 2.71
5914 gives 2.462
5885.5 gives 2.584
